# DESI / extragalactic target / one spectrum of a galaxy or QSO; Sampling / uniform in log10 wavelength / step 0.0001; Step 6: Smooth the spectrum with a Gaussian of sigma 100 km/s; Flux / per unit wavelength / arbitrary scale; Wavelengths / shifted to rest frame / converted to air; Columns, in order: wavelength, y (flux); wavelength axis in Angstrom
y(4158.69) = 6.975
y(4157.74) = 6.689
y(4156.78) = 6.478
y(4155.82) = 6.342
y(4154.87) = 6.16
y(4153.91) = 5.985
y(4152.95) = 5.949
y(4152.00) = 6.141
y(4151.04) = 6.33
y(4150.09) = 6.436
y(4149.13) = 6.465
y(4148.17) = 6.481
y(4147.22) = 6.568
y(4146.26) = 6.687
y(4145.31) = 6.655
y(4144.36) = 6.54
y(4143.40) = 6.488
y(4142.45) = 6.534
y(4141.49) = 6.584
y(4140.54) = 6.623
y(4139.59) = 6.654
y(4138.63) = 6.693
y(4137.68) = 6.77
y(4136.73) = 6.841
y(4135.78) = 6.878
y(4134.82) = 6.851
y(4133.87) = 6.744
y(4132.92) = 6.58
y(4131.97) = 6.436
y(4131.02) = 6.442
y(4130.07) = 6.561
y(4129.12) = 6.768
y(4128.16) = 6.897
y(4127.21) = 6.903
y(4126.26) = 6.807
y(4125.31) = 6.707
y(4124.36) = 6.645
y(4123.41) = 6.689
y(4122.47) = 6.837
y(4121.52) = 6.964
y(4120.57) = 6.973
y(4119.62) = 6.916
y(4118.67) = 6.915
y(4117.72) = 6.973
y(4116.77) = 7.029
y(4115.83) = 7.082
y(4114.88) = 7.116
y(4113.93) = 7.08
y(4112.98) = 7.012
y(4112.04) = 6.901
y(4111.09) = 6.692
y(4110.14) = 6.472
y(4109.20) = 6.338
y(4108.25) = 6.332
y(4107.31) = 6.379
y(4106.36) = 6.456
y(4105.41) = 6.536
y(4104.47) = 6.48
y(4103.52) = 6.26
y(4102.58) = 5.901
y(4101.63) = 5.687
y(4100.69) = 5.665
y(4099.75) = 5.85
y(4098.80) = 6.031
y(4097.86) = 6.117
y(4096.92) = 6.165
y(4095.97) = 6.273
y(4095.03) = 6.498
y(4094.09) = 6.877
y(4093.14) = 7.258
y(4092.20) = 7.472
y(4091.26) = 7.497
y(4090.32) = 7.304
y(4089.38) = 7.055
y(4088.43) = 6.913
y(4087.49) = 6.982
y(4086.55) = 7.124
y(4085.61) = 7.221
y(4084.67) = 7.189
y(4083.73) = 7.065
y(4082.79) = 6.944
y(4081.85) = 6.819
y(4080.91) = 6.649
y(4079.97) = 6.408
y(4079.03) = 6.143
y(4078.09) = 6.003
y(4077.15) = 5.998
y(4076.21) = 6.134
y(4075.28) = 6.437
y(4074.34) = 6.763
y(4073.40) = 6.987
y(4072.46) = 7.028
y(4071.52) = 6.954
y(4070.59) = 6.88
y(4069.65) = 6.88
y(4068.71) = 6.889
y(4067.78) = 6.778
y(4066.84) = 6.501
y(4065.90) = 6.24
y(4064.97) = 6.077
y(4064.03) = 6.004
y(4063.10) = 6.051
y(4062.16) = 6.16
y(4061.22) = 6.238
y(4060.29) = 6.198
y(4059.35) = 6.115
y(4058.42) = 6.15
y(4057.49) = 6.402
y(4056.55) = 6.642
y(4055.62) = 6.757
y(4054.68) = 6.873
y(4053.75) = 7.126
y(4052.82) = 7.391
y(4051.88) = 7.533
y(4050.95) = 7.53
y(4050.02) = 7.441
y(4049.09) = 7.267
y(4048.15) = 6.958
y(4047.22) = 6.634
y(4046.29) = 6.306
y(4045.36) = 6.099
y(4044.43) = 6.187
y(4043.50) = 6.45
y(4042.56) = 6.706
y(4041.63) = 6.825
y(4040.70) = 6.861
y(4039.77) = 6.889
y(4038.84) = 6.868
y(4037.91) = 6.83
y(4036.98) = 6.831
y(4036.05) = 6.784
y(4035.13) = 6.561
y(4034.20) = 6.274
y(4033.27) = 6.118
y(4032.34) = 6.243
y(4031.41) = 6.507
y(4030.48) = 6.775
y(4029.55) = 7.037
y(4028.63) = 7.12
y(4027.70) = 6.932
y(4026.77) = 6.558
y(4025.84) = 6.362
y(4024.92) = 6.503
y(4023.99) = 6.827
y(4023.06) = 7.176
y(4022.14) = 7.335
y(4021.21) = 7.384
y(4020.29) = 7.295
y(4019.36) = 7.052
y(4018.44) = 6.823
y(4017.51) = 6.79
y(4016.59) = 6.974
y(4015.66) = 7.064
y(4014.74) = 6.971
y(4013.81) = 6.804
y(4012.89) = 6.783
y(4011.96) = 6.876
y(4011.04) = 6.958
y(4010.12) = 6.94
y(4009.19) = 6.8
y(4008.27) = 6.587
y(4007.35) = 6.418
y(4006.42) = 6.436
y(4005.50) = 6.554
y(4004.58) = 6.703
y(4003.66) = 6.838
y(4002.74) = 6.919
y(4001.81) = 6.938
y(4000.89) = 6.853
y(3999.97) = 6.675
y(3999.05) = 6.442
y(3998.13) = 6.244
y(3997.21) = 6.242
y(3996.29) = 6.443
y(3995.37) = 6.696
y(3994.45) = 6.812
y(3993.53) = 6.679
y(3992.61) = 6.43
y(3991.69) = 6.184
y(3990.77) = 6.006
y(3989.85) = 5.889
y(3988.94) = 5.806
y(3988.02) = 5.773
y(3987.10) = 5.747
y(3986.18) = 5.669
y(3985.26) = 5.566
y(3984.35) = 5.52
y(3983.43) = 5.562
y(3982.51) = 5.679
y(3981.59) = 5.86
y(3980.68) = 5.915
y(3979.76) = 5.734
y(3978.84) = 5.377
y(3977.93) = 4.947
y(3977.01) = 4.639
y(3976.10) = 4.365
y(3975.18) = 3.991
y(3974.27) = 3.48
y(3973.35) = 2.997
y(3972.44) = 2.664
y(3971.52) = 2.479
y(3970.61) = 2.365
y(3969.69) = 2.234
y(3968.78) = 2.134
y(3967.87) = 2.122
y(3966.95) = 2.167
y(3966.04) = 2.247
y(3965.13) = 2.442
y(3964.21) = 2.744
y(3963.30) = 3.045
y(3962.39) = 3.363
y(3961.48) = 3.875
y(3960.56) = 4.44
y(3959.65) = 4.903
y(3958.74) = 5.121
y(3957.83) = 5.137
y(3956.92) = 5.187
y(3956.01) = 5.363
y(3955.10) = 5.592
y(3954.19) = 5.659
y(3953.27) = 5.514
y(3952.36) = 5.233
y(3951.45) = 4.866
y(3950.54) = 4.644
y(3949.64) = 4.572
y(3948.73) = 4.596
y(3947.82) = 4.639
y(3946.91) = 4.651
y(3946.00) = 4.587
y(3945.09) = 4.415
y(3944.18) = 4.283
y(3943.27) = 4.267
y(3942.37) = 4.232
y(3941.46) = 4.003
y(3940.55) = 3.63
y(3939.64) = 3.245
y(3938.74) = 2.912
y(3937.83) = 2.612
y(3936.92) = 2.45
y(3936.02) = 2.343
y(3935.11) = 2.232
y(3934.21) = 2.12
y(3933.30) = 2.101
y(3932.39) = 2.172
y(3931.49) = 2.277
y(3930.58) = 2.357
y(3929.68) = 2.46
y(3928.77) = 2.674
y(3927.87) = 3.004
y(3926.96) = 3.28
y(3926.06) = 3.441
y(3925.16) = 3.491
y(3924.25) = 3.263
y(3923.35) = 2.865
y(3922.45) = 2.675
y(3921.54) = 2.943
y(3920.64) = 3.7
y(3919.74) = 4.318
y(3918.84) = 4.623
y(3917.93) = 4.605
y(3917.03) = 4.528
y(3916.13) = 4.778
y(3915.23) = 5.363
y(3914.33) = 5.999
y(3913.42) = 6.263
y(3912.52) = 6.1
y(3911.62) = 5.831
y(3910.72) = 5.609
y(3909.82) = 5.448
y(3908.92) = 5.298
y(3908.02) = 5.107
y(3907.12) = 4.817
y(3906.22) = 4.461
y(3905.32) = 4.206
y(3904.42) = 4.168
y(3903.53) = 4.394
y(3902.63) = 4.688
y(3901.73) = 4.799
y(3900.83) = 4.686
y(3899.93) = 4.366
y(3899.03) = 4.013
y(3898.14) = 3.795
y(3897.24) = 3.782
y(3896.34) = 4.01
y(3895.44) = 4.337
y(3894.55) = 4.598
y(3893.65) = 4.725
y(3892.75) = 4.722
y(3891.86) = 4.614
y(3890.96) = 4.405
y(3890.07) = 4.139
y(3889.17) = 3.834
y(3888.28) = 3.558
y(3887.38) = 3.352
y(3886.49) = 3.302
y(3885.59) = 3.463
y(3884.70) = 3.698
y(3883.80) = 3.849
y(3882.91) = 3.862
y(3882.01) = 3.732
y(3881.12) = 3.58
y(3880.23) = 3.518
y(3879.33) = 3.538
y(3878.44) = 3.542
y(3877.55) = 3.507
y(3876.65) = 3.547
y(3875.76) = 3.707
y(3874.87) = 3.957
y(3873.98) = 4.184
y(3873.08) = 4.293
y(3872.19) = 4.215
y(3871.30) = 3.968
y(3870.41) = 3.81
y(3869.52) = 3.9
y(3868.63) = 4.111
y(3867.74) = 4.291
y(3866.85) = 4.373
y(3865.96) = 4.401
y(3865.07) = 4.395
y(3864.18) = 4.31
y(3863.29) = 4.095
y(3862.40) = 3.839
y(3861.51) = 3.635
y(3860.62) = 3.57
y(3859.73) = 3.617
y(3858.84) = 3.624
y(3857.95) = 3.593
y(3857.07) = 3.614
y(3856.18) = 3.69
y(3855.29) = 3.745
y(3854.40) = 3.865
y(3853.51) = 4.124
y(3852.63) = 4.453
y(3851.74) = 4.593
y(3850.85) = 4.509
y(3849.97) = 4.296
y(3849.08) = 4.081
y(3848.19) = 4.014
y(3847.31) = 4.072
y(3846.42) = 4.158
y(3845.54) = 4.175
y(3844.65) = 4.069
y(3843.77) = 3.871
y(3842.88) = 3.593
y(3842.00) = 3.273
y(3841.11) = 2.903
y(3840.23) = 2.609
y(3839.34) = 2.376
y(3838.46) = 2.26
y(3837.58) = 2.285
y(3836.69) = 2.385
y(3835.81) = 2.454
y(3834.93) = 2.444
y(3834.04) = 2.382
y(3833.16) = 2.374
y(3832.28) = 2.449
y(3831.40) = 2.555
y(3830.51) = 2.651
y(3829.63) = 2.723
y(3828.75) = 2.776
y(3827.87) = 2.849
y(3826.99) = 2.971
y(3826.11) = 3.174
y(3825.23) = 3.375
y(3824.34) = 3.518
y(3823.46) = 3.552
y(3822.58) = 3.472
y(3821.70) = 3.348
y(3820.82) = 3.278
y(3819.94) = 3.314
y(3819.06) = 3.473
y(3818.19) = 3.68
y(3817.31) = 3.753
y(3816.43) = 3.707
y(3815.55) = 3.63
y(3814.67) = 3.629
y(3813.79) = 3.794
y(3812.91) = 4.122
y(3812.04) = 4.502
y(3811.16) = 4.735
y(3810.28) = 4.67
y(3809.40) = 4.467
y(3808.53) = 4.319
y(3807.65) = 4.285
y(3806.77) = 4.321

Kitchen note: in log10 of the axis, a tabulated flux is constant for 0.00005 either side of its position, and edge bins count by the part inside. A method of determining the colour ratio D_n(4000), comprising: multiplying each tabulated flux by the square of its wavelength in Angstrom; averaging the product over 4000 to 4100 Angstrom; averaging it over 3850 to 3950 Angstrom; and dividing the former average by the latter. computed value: 1.8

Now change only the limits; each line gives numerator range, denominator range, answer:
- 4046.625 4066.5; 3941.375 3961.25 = 1.45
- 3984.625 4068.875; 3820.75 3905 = 1.94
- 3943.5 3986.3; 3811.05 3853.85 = 1.36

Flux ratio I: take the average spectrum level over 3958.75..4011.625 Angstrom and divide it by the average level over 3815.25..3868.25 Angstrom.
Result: 1.5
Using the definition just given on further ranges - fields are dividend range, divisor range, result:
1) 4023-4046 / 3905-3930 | 1.53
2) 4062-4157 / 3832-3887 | 1.81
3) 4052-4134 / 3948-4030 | 1.20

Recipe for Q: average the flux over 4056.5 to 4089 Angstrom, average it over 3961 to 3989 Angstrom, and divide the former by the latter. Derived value 1.62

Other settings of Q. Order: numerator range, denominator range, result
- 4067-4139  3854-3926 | 1.61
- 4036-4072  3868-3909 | 1.63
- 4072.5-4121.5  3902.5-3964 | 1.61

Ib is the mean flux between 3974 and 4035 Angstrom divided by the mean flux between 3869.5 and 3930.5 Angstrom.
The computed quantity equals 1.5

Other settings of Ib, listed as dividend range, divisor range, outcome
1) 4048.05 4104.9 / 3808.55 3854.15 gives 1.92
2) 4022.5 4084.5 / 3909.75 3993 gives 1.59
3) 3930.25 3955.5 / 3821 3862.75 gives 1.13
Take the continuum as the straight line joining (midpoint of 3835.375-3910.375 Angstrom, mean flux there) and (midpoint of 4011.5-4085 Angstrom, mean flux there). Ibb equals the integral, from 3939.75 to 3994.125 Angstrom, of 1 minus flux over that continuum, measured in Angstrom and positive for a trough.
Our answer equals 9.08 Angstrom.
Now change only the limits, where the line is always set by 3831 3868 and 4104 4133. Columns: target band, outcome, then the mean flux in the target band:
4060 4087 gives -1.61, 6.58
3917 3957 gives 7.67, 3.73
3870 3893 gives 0.59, 3.84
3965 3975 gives 4.93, 2.53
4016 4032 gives -3.65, 6.9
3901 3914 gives -2.56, 5.08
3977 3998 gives -2.89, 5.91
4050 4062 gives -1.52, 6.76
